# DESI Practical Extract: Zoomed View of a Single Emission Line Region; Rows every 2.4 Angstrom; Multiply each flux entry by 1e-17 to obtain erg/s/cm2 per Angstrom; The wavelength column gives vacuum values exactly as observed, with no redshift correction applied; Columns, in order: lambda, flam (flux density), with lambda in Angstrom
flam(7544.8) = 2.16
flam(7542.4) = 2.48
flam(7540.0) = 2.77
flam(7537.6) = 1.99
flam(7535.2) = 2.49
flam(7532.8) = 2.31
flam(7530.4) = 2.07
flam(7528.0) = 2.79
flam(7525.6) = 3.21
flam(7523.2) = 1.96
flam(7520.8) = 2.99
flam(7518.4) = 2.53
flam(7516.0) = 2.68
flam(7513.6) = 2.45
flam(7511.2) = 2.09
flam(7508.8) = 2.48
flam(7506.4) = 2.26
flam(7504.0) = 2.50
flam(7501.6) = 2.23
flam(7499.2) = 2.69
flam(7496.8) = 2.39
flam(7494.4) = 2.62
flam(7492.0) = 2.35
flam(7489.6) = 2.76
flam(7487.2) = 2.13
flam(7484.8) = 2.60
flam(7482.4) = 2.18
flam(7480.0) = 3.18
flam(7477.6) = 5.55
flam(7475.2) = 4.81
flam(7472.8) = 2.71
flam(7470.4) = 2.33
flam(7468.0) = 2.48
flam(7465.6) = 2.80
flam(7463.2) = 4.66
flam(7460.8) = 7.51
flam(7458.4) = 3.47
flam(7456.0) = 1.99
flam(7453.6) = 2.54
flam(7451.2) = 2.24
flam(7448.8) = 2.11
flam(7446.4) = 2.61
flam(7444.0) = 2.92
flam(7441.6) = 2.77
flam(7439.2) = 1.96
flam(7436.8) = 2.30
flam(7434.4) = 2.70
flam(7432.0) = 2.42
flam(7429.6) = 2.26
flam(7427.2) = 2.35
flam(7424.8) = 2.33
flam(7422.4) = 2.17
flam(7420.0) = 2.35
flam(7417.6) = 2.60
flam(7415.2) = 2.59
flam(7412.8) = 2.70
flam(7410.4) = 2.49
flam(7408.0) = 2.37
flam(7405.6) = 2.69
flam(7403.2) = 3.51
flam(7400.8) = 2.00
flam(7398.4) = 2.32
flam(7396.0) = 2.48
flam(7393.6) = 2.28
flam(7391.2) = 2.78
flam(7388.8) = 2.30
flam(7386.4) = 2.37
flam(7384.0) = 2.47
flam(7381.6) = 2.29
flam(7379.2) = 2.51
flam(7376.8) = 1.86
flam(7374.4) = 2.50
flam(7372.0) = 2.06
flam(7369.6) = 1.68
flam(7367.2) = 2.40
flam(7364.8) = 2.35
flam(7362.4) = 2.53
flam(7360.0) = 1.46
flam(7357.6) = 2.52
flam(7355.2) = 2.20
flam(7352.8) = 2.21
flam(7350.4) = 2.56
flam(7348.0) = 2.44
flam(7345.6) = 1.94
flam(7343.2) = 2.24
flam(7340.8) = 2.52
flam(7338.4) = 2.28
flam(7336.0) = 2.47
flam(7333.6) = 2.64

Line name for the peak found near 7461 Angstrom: [S II]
